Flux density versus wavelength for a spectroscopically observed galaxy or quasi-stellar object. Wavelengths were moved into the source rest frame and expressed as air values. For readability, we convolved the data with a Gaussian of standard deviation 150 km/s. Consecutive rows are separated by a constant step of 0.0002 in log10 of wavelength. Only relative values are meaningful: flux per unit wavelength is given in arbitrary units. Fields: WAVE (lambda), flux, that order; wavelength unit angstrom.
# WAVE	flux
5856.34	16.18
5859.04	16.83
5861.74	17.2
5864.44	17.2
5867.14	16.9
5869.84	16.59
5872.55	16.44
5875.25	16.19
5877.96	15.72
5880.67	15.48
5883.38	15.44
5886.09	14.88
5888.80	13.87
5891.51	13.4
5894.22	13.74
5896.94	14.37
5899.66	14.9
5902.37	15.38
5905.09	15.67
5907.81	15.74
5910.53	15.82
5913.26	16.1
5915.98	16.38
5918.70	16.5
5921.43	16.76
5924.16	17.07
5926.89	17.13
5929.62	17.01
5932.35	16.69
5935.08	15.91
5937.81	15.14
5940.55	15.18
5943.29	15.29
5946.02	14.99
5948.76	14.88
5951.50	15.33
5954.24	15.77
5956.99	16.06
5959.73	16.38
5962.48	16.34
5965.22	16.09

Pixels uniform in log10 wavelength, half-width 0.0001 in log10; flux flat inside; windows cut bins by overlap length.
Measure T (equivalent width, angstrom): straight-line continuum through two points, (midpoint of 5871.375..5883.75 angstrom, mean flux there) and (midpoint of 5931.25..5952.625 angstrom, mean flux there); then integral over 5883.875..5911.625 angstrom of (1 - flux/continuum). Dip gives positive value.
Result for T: 1.7 angstrom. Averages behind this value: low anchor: 15.9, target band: 14.8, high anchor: 15.4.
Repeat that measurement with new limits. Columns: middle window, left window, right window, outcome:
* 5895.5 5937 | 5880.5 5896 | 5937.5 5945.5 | -3.5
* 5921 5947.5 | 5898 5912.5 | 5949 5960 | -0.8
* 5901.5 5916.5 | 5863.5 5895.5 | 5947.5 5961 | -0.3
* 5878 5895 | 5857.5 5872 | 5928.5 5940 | 2.1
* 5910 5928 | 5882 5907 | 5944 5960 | -1.8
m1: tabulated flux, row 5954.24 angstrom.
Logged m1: 15.77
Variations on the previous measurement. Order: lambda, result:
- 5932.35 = 16.69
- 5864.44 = 17.2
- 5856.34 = 16.18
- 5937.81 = 15.14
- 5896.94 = 14.37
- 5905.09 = 15.67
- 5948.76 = 14.88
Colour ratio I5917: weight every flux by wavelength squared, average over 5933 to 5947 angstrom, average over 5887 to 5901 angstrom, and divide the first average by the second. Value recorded 1.1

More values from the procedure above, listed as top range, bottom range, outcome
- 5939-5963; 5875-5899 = 1.08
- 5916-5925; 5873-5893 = 1.12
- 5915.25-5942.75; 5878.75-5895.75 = 1.14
